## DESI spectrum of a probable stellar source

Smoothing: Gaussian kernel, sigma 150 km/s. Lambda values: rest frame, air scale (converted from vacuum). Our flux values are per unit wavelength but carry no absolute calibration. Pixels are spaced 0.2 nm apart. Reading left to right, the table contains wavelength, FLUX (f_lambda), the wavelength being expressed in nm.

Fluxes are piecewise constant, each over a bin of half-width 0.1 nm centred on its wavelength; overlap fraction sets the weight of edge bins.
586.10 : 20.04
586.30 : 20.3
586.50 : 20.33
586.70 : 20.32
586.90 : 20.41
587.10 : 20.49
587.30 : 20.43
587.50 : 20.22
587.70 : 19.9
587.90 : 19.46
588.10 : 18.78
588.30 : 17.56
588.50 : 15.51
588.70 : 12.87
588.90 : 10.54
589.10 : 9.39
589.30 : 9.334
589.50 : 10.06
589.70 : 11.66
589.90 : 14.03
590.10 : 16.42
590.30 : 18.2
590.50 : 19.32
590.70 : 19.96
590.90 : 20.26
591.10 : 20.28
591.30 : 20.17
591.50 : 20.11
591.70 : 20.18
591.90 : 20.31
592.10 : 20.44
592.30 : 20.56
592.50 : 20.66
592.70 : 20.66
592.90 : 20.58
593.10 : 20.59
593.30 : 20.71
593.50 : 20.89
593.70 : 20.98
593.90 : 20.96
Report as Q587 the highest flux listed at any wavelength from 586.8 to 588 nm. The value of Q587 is 20.49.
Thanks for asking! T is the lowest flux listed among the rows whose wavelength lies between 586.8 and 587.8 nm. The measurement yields 19.9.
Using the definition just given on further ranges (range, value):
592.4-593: 20.58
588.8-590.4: 9.334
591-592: 20.11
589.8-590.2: 14.03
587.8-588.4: 17.56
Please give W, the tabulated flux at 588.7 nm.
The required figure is 12.87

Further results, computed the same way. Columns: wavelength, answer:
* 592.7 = 20.66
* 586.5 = 20.33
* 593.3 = 20.71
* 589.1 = 9.39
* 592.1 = 20.44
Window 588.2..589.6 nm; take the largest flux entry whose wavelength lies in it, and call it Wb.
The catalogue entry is 17.56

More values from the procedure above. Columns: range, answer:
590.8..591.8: 20.28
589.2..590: 14.03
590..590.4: 18.2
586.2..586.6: 20.33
